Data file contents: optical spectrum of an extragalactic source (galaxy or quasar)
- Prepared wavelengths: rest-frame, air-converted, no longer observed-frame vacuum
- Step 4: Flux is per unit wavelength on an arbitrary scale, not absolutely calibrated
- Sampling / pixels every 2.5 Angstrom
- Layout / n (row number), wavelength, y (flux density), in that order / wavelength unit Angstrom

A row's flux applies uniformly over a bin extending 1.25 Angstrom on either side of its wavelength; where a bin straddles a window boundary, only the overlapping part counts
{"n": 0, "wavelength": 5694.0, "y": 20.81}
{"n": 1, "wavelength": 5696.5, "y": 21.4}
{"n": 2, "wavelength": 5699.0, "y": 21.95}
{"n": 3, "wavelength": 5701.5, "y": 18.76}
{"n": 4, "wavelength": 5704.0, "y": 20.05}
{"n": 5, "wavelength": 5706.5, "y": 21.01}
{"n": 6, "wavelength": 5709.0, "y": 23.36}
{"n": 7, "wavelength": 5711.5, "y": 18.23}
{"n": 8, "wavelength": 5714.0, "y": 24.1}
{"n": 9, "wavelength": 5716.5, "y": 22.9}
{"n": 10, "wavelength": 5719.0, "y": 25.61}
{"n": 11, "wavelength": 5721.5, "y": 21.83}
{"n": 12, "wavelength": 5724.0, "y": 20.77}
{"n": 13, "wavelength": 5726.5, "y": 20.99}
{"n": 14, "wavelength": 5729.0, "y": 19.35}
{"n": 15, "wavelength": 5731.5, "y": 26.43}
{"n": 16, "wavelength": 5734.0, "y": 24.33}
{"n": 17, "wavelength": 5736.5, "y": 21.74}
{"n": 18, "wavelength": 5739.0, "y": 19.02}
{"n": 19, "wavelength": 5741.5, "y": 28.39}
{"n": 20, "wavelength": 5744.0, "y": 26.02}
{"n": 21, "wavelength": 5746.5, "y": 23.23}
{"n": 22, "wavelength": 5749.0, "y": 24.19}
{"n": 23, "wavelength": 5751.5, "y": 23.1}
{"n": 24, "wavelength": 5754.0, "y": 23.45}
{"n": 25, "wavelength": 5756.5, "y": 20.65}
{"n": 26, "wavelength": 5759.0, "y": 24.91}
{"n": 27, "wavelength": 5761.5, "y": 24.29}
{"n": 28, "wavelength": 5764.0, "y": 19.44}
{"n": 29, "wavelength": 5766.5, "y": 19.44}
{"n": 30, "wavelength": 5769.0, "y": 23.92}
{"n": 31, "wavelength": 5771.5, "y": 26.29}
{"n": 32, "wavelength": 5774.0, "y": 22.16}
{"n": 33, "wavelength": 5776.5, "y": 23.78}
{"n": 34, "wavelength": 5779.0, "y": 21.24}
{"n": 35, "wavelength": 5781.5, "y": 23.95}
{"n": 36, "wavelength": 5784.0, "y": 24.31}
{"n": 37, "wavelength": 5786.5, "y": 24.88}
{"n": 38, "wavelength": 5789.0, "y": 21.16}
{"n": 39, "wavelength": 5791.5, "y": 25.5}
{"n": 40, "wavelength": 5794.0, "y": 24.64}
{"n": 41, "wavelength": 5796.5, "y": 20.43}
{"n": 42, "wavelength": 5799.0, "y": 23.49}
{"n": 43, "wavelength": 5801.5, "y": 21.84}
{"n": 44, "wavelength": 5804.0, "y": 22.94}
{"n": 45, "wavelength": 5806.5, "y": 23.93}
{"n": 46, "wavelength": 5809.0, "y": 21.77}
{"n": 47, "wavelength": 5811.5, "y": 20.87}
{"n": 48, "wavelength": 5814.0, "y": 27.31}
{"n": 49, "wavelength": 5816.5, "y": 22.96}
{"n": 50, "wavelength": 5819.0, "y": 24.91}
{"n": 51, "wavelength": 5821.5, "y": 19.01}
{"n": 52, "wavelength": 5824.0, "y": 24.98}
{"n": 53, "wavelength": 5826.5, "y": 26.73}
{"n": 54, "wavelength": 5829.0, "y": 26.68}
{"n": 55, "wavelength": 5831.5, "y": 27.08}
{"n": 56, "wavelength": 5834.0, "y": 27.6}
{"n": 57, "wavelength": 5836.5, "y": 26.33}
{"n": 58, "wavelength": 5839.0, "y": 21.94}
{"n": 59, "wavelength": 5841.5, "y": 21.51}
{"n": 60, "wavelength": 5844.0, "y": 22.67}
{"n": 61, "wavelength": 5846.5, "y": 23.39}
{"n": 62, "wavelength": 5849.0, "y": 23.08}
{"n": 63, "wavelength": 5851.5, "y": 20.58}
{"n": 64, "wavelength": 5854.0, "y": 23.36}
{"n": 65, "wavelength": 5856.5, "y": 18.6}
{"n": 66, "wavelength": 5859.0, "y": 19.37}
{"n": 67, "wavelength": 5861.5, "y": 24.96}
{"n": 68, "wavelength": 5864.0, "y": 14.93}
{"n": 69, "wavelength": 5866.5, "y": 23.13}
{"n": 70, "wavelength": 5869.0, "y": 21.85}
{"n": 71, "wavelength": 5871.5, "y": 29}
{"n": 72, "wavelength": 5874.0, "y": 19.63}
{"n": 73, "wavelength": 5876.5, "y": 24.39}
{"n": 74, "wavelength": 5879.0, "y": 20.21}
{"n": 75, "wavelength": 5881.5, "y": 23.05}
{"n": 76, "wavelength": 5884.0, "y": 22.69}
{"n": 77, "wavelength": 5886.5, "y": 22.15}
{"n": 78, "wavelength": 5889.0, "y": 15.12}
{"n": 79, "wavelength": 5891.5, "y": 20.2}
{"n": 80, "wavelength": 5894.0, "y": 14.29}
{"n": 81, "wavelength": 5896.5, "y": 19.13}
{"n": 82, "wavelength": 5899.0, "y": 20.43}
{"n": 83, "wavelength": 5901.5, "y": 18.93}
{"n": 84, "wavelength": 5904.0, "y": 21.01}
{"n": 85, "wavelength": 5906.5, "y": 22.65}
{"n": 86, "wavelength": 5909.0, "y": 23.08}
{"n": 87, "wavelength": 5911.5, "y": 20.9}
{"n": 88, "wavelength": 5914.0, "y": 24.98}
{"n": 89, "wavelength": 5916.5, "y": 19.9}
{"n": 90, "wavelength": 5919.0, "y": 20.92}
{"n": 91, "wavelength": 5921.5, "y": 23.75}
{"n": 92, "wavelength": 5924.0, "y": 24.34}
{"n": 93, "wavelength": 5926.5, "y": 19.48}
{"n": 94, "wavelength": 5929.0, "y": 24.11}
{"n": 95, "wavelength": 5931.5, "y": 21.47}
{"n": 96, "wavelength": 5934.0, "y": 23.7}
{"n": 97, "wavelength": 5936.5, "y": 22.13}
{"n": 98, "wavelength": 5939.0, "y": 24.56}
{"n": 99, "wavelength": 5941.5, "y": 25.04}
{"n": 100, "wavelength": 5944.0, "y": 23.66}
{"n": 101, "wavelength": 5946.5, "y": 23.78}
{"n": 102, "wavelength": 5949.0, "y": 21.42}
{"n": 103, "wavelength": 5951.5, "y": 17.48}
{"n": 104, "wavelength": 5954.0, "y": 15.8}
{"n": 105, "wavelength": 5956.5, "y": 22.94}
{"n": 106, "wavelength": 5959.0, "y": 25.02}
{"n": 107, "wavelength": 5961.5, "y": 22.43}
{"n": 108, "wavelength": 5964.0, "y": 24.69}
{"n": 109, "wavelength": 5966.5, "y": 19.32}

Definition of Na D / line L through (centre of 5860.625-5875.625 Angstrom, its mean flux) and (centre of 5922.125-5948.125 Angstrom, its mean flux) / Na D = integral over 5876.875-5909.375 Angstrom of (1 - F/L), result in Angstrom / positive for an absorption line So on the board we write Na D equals 3.4 Angstrom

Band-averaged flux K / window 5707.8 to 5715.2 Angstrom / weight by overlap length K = 21.9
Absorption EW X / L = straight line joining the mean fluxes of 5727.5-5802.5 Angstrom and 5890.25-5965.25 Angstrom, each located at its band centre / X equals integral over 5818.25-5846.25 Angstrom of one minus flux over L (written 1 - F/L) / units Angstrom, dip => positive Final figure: -2.31 Angstrom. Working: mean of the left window 23.2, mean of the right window 21.7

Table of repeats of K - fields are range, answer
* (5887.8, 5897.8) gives 17.2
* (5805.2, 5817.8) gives 23.4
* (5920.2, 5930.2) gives 22.9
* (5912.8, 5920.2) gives 21.9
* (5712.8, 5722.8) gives 23.6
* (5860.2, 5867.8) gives 21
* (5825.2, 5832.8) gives 26.8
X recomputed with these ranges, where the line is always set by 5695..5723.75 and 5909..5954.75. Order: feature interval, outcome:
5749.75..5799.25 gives -2.7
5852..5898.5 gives 2.5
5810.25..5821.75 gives -0.8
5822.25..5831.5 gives -1.7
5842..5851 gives -0.3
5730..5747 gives -1.9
